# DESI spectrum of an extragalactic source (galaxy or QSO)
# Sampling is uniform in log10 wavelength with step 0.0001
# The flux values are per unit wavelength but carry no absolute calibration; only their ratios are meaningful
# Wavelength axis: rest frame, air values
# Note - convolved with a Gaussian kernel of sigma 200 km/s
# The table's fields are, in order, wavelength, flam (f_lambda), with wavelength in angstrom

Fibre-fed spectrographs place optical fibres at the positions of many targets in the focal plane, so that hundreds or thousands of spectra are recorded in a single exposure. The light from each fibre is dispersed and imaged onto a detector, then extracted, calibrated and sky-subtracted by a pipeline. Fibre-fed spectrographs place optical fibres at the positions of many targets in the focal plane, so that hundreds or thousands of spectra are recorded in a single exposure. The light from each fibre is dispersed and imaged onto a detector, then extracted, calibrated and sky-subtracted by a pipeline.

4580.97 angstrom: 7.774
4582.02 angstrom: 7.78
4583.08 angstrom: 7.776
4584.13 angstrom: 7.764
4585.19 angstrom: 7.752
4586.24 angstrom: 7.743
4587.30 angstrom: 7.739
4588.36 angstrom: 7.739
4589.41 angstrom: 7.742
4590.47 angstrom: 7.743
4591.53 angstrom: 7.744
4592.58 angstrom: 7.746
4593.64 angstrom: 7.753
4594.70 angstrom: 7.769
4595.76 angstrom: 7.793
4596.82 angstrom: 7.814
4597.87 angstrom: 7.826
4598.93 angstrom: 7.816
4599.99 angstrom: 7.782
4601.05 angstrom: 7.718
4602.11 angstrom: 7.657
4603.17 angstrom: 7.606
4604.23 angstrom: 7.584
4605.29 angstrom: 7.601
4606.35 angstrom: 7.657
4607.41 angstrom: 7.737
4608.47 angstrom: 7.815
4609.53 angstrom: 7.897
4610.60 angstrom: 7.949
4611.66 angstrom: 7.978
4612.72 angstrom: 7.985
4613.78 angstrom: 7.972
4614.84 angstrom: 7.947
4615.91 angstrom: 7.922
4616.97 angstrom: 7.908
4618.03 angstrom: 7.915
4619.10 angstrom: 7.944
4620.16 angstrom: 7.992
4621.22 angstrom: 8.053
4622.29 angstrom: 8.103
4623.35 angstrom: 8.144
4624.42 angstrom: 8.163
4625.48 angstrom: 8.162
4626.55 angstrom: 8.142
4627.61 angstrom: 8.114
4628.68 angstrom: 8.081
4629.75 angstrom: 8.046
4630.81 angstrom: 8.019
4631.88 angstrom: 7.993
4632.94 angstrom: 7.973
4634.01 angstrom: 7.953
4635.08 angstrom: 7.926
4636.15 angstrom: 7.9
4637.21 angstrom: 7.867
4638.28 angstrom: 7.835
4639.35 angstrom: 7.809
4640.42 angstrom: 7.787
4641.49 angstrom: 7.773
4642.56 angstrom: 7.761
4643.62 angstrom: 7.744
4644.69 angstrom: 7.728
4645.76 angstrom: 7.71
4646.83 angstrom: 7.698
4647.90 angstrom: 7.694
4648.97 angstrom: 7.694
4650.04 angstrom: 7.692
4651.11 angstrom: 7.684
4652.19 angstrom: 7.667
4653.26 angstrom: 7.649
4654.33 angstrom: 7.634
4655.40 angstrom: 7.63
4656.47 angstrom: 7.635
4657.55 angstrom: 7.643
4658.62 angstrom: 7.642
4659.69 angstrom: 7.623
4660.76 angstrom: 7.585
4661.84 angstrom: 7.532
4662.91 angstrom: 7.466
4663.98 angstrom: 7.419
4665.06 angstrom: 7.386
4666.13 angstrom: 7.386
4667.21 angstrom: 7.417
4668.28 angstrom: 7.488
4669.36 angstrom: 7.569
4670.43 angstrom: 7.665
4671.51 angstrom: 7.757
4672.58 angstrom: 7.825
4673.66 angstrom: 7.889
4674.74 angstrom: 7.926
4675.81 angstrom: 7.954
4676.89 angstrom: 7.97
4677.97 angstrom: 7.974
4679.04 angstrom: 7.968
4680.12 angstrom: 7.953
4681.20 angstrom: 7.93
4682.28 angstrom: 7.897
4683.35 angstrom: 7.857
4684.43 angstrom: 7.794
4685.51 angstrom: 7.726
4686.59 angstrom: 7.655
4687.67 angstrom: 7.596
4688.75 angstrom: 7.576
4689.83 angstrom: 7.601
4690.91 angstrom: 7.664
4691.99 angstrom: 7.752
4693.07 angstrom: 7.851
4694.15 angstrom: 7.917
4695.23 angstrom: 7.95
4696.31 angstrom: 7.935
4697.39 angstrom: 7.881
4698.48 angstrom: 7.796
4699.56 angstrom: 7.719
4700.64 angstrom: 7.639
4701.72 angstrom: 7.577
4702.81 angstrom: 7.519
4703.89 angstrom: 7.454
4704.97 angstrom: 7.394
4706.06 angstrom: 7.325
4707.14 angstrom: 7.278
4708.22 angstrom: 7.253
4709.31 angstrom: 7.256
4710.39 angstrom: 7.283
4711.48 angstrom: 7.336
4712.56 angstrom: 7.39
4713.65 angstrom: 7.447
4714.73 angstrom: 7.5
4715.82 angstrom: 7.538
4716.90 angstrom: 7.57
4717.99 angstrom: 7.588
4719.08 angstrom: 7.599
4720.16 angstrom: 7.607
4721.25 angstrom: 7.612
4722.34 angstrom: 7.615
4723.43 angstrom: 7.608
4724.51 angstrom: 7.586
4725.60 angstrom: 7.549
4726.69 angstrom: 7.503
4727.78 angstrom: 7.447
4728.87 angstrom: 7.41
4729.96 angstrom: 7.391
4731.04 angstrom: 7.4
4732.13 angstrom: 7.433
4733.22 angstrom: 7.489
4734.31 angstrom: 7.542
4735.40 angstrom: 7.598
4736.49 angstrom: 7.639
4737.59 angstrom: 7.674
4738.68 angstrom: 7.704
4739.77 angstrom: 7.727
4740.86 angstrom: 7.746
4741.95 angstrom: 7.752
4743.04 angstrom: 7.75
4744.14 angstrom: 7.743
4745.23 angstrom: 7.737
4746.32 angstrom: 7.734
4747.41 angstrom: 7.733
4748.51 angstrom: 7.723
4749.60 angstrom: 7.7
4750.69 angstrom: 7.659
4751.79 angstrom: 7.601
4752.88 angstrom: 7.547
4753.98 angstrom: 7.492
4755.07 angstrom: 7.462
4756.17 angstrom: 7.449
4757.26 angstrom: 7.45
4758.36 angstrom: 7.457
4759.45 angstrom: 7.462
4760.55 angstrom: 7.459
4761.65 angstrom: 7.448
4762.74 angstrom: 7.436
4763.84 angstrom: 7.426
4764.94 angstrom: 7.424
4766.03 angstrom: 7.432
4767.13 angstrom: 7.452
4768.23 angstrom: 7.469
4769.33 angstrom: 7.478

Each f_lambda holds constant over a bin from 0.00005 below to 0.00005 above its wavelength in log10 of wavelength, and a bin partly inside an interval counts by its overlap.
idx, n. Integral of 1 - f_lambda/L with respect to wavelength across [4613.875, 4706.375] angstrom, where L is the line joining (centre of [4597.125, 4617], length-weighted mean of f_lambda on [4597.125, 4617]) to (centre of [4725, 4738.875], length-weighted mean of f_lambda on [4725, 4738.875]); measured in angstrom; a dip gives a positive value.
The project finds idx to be -1.2 angstrom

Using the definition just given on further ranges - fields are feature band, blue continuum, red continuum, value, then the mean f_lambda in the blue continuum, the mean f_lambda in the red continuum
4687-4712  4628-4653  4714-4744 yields 0.2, 7.83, 7.58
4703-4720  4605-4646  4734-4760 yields 0.6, 7.93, 7.63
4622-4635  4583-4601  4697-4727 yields -0.6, 7.77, 7.51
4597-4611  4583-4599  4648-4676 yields 0.0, 7.77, 7.63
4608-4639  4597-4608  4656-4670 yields -1.4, 7.71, 7.52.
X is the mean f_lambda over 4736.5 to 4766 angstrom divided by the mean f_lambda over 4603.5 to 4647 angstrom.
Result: 1.0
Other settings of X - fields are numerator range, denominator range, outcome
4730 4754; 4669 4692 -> 0.98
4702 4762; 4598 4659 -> 0.96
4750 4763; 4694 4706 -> 0.98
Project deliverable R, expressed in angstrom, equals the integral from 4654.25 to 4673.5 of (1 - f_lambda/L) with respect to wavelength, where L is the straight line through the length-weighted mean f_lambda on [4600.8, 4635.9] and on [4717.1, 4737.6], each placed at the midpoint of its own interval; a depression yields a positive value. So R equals 0.47 angstrom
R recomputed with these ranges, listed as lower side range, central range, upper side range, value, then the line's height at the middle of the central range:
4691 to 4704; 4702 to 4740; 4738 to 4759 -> 1.0 angstrom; 7.7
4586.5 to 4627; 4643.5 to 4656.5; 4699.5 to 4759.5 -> 0.1 angstrom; 7.74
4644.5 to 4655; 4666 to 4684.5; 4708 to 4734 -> -0.5 angstrom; 7.61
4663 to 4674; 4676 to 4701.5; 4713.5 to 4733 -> -0.9 angstrom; 7.55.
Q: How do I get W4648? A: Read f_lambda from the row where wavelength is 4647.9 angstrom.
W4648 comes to 7.694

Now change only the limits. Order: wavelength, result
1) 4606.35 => 7.657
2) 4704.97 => 7.394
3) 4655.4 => 7.63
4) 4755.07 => 7.462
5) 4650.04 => 7.692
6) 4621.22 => 8.053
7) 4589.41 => 7.742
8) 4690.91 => 7.664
